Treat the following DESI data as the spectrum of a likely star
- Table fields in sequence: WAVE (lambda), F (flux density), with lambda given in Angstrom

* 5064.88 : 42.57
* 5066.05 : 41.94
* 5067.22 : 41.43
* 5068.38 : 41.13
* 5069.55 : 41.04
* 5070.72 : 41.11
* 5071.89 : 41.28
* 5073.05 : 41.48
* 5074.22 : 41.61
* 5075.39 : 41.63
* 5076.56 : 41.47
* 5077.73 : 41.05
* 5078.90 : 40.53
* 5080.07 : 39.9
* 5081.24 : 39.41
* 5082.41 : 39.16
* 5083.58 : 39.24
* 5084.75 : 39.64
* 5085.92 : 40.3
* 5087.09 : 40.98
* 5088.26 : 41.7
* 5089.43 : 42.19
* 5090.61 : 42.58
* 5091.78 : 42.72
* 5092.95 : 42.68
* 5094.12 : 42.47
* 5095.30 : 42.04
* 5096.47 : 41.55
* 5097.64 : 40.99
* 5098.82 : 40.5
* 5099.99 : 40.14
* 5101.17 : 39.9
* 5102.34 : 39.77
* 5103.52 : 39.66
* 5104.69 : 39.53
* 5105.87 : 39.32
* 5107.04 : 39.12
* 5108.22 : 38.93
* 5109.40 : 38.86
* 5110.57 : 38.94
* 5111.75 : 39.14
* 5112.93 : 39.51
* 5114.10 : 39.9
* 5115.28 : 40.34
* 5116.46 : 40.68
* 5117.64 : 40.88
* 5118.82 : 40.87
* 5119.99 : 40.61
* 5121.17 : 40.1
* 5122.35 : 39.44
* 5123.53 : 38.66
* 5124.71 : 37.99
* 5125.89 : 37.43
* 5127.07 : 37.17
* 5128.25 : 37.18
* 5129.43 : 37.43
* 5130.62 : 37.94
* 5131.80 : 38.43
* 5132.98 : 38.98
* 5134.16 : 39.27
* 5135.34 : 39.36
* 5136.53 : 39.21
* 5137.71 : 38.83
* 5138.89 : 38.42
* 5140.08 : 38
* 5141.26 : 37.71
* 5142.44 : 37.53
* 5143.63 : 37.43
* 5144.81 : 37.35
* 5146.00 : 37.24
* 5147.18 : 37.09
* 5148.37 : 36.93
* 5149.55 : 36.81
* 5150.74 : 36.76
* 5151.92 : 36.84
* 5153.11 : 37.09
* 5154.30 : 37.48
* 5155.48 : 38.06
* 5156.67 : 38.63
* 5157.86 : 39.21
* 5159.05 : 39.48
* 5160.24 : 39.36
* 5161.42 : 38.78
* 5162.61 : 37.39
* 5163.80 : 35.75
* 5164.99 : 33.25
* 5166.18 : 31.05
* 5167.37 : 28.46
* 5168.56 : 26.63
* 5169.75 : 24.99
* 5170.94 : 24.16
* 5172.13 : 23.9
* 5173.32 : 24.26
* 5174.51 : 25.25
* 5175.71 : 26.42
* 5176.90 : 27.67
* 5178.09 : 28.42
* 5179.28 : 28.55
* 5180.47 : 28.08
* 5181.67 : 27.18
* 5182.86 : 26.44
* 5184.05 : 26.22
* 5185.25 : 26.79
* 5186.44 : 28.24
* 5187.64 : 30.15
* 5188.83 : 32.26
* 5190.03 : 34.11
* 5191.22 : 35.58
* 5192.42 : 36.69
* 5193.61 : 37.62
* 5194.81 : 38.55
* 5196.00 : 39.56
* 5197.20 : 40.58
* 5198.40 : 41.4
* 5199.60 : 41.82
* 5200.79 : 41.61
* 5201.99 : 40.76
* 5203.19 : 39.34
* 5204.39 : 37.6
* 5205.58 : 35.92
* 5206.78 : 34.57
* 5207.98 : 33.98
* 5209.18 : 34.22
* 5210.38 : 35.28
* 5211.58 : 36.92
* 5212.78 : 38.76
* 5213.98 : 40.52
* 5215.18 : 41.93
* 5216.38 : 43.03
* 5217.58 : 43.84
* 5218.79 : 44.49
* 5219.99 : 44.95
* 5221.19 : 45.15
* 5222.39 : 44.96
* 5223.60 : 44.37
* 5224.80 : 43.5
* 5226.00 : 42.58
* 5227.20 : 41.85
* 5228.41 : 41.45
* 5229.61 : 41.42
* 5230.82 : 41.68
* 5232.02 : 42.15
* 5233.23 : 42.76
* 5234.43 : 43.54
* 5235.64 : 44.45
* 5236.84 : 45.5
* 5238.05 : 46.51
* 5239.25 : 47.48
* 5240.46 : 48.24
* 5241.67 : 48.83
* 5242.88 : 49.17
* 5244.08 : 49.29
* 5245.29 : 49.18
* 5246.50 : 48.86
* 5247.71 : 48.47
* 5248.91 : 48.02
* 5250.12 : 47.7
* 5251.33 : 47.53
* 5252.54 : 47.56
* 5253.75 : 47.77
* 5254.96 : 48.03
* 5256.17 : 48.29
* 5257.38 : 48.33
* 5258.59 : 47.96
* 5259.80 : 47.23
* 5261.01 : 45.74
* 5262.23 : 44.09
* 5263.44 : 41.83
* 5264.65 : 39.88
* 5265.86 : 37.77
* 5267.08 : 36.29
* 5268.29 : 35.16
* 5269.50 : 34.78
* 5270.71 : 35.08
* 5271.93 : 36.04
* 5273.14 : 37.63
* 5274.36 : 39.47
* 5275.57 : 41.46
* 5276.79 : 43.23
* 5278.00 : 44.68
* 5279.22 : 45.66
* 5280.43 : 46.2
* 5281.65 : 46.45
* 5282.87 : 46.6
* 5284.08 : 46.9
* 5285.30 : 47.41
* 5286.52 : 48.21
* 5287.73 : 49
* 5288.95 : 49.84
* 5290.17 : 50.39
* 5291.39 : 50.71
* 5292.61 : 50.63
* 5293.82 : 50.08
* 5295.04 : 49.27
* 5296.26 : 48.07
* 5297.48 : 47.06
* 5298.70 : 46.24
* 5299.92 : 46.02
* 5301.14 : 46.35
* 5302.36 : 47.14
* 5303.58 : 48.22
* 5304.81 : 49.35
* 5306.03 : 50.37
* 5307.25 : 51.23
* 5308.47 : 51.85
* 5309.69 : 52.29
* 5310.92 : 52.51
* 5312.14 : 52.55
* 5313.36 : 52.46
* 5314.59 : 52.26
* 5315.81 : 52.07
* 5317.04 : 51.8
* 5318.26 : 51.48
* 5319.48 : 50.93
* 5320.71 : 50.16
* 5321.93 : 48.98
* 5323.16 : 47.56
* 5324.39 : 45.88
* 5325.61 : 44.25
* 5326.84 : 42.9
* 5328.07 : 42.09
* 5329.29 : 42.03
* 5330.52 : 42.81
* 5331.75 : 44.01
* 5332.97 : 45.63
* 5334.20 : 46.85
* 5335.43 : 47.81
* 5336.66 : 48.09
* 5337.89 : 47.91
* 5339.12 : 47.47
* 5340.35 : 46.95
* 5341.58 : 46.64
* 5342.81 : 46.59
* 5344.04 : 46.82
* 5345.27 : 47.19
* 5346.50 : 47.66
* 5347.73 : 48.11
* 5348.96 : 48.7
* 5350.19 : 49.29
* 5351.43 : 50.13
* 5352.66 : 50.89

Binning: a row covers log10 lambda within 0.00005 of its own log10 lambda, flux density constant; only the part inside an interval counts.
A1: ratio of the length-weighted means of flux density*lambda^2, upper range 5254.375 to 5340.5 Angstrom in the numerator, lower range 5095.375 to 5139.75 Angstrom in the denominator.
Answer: 1.3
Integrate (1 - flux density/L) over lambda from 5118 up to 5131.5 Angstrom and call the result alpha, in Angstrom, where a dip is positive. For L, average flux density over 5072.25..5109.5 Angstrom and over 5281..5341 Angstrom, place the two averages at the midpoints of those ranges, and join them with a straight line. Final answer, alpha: 1.0 Angstrom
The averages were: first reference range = 40.7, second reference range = 48.3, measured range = 38.7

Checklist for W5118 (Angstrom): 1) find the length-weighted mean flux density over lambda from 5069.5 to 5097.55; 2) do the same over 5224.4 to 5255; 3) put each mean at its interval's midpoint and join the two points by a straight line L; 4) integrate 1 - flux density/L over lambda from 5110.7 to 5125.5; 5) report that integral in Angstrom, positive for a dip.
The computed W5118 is 0.9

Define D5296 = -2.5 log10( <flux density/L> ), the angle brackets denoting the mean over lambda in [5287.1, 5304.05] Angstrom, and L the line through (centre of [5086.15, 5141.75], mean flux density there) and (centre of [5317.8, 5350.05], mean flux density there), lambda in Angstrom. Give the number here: -0.07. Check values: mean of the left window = 39.7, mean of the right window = 46.8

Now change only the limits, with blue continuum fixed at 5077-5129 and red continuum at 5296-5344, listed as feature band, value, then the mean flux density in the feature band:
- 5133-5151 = 0.10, 37.9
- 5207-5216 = 0.18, 37.4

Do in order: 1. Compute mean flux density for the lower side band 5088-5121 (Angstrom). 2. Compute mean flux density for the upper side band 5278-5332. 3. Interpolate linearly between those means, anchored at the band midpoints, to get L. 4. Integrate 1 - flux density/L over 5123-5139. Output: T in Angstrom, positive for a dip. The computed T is 1.3 Angstrom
